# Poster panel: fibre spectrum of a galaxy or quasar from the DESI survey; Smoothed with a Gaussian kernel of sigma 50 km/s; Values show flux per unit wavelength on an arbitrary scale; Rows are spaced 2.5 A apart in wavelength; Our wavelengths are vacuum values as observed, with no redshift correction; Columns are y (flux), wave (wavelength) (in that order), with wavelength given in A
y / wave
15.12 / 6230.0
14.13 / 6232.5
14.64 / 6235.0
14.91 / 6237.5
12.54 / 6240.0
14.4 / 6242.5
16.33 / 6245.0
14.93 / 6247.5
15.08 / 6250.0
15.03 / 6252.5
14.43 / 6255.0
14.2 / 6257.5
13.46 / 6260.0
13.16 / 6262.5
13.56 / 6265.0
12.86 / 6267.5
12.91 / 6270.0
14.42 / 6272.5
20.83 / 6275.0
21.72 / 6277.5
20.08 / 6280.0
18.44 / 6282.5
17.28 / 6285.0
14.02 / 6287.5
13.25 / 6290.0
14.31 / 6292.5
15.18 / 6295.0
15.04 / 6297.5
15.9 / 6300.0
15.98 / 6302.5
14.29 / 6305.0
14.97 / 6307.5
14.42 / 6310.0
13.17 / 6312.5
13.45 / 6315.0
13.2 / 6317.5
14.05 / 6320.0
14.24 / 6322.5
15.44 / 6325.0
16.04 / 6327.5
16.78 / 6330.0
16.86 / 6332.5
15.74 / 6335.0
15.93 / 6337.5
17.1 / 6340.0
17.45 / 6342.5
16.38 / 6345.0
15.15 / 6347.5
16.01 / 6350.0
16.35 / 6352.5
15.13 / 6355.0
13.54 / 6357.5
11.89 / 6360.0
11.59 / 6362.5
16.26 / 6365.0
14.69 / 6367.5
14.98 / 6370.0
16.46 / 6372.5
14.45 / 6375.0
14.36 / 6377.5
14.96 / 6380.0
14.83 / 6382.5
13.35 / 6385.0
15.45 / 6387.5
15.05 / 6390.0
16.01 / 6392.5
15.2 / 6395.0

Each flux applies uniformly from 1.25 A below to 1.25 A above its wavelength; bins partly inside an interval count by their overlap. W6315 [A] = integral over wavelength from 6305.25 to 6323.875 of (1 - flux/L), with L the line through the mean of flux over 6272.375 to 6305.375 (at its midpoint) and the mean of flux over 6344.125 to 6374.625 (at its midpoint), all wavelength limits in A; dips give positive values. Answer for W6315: 2.3 A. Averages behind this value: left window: 16.6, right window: 14.8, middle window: 14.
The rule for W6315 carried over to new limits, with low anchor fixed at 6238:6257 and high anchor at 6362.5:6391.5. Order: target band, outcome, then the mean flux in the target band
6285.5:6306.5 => -0.1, 14.8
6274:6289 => -4.0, 18.6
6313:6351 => -1.9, 15.5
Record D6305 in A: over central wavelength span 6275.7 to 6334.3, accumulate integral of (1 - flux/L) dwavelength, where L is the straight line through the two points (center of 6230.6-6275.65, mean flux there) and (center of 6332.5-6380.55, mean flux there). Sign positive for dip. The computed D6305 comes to -3.1 A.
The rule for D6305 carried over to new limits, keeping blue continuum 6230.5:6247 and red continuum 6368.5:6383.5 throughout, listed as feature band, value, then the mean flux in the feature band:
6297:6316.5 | 0.2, 14.6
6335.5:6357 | -1.7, 16.1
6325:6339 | -1.3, 16.2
